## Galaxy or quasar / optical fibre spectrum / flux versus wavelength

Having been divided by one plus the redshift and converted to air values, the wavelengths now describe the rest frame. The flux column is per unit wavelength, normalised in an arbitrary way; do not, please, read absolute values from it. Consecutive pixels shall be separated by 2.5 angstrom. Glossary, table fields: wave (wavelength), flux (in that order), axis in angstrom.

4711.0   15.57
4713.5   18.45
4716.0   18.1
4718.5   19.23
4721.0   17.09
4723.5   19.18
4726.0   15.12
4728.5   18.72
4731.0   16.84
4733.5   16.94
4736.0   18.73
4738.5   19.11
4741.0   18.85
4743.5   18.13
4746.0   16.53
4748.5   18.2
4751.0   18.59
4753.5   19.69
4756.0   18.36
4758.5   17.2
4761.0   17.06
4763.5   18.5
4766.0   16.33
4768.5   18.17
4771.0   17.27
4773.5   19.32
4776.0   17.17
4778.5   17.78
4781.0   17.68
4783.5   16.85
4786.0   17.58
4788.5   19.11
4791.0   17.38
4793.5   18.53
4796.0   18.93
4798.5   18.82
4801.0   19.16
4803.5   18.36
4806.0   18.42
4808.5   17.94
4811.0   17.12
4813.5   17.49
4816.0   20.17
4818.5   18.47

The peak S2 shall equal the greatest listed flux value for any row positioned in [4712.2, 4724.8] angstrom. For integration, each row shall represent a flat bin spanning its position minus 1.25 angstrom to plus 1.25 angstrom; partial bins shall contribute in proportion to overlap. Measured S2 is 19.23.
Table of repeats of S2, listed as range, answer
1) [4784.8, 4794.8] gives 19.11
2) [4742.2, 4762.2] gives 19.69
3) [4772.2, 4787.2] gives 19.32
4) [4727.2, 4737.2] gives 18.73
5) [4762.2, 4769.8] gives 18.5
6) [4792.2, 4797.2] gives 18.93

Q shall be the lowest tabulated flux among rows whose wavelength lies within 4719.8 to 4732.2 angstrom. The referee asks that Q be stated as 15.12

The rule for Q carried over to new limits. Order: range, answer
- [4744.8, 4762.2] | 16.53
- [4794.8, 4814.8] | 17.12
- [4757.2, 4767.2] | 16.33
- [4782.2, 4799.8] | 16.85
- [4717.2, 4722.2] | 17.09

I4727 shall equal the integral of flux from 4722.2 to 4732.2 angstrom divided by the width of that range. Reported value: 17.5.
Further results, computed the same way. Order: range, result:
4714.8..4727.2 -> 17.8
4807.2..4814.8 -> 17.5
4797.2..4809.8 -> 18.5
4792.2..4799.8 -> 18.8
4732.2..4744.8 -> 18.3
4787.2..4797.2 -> 18.5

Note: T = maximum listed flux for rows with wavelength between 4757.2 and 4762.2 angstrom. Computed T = 17.2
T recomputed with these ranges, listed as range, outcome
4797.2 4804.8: 19.16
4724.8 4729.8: 18.72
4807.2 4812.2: 17.94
